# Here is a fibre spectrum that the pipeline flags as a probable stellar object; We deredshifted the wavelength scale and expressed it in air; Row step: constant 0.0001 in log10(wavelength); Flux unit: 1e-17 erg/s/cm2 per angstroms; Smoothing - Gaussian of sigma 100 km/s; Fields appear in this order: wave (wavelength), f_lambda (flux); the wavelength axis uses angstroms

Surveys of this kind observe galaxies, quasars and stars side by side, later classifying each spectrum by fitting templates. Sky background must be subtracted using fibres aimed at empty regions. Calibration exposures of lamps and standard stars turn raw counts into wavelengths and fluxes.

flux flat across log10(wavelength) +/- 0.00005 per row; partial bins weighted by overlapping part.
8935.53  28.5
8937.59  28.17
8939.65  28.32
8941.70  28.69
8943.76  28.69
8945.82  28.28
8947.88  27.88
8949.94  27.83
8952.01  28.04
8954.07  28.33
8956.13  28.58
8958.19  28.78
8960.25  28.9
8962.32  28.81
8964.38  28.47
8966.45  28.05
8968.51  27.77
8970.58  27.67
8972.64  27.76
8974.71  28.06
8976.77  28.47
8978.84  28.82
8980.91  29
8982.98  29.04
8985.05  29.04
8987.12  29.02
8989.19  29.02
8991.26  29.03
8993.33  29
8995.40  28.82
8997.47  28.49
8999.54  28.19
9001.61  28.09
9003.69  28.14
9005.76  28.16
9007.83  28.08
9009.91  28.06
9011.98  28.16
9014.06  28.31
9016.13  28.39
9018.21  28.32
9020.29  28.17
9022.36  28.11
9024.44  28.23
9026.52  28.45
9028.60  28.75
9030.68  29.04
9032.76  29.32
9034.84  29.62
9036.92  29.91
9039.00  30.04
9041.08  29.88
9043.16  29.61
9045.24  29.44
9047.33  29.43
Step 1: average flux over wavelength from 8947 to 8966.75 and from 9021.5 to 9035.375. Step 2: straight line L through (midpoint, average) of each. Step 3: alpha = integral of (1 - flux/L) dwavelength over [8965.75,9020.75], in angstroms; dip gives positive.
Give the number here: 0.3 angstroms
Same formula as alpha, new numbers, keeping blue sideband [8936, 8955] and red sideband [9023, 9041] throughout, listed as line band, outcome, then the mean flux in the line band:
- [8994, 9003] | 0.1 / 28.4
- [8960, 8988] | 0.1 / 28.5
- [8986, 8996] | -0.1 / 29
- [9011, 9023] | 0.3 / 28.3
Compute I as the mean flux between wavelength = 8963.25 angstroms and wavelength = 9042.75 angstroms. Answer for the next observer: 28.6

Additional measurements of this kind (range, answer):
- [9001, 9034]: 28.4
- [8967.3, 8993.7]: 28.6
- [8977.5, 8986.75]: 28.9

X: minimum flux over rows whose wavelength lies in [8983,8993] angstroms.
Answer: 29.02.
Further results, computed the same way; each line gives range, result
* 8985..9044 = 28.06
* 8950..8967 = 28.04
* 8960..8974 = 27.67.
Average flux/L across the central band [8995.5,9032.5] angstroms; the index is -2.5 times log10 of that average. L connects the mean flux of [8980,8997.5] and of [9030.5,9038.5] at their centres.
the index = 0.04 mag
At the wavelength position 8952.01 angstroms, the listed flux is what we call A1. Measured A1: 28.04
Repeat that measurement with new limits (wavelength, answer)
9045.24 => 29.44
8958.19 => 28.78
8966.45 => 28.05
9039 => 30.04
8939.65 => 28.32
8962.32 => 28.81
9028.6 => 28.75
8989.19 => 29.02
